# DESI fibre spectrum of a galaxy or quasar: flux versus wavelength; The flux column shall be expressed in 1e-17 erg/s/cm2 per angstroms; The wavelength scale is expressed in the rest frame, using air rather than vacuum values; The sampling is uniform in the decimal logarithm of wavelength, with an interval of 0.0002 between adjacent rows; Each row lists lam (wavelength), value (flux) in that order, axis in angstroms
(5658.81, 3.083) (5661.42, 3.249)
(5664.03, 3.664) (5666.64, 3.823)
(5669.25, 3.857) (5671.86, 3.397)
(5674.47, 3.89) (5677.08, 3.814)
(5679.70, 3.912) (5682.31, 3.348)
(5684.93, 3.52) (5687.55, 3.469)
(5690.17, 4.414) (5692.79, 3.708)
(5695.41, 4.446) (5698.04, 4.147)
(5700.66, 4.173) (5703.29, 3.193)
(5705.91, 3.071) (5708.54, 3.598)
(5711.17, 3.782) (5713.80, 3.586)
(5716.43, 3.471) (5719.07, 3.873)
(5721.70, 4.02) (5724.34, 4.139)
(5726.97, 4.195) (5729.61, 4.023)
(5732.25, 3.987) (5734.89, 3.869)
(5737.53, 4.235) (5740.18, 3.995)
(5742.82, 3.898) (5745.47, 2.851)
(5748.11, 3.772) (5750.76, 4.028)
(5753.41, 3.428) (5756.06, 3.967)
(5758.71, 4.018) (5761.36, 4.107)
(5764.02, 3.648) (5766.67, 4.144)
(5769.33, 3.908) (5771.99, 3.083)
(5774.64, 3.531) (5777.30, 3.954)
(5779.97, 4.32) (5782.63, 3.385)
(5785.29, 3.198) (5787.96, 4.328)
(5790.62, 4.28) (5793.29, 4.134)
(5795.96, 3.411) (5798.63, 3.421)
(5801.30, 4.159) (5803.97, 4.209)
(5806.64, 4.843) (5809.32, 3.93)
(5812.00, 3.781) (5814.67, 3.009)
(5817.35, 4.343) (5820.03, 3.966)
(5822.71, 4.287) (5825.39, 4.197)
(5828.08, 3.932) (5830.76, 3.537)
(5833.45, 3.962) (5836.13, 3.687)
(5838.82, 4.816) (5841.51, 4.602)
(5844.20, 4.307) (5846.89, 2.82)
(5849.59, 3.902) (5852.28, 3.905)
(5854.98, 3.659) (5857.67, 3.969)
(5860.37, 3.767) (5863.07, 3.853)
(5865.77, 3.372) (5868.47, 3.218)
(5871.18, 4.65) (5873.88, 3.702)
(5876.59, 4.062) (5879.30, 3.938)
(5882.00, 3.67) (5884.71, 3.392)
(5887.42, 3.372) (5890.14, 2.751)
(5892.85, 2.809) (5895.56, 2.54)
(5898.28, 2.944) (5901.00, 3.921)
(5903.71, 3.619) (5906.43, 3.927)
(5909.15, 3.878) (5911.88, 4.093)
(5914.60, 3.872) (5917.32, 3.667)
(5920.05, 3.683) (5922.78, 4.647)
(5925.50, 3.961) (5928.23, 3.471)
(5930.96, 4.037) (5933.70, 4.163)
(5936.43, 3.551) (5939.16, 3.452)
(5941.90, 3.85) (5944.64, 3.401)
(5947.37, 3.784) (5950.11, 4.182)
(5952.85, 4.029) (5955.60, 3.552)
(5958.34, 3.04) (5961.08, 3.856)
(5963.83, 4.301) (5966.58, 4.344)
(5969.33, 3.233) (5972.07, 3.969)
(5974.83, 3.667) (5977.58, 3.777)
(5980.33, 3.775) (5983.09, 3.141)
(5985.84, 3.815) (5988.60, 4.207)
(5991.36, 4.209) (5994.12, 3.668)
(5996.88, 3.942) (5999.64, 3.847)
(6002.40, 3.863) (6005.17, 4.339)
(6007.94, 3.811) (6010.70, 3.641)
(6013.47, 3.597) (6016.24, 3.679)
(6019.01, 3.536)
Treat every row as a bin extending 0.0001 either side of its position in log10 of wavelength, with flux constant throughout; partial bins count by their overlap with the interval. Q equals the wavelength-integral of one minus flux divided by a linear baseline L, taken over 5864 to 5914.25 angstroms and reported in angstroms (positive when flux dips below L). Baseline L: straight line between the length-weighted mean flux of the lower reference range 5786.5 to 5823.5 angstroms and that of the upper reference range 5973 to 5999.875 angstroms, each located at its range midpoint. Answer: 4.5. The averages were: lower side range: 4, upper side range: 3.81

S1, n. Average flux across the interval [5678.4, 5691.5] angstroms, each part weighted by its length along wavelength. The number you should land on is 3.73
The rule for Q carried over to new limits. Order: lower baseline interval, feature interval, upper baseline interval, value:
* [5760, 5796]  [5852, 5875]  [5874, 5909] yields -1.6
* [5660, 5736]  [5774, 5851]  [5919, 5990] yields -3.1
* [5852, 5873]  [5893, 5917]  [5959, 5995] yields 1.5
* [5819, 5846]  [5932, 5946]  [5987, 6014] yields 1.0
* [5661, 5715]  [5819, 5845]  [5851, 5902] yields -3.9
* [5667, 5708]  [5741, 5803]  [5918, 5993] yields -0.2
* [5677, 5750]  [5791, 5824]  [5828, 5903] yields -2.1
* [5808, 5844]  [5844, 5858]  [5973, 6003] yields 1.0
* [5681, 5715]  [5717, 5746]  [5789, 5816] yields -1.1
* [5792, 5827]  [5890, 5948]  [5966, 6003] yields 3.2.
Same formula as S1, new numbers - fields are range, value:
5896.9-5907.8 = 3.6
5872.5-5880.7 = 3.9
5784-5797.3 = 3.87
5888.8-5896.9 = 2.7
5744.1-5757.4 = 3.61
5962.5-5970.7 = 3.96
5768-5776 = 3.51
